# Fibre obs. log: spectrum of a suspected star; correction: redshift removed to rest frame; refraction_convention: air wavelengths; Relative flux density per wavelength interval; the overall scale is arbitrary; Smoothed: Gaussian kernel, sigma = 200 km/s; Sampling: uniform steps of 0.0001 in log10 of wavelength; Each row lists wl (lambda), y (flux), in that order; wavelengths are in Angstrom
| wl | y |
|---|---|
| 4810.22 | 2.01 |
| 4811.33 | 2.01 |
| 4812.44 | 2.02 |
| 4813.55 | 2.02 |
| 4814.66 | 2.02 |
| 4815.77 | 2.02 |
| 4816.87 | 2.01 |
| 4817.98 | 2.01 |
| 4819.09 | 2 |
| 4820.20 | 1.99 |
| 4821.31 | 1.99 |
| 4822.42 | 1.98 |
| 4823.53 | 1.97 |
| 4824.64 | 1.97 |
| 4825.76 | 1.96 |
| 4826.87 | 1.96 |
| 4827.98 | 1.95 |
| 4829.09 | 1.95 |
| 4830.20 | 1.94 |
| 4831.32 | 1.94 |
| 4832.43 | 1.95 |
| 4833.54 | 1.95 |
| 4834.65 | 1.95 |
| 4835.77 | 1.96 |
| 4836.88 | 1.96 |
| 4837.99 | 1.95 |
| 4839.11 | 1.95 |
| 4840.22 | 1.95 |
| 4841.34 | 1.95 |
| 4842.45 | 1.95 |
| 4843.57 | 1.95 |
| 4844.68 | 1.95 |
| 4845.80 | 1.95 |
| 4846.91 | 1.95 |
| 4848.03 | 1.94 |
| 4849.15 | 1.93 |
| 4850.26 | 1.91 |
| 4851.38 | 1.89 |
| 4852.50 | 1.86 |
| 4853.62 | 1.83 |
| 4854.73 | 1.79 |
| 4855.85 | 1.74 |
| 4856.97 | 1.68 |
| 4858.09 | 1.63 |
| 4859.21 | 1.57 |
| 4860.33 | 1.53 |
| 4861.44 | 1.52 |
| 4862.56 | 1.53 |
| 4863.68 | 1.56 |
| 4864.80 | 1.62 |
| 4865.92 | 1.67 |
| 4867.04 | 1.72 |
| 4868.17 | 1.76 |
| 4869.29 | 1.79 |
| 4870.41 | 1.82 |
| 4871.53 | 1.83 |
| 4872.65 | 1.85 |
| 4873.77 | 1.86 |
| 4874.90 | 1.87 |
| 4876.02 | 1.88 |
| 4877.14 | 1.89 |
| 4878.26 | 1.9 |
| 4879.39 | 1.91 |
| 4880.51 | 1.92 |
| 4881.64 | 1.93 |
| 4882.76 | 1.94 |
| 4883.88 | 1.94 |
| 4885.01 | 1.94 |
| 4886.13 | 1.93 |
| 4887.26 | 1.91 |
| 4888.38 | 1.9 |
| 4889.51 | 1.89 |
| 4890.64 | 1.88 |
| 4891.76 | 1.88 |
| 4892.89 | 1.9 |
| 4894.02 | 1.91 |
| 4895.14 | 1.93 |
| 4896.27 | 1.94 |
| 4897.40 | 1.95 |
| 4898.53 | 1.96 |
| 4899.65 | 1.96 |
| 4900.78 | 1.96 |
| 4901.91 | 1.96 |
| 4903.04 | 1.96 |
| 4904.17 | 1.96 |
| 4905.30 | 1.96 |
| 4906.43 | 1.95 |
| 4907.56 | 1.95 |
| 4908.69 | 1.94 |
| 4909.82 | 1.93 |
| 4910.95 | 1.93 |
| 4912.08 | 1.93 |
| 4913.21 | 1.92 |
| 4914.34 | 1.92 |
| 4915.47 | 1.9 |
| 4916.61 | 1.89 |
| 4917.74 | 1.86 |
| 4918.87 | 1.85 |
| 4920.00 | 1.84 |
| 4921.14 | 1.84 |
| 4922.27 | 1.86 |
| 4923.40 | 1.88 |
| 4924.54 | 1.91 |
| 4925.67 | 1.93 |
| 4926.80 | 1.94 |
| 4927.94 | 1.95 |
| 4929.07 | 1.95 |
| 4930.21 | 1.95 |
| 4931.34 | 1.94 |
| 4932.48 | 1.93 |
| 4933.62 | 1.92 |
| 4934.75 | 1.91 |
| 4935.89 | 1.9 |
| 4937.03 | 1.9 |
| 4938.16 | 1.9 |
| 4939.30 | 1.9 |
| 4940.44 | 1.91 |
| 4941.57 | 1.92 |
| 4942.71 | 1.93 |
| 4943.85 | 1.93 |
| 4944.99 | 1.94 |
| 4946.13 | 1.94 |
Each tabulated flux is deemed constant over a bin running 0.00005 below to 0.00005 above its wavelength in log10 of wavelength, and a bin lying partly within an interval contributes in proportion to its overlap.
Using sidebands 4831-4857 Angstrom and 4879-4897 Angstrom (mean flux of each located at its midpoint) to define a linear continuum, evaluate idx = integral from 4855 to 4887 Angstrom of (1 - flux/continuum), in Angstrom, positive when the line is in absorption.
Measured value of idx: 2.30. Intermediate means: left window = 1.91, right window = 1.92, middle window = 1.78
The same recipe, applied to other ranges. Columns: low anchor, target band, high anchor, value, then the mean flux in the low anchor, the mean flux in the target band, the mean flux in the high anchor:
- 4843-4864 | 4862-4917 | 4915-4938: -1.2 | 1.78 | 1.88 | 1.9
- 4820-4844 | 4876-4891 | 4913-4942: 0.1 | 1.96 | 1.91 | 1.9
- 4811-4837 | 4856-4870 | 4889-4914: 2.3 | 1.98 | 1.64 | 1.93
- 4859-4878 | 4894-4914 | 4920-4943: -1.2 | 1.73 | 1.95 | 1.91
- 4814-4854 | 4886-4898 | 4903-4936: 0.1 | 1.95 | 1.91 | 1.92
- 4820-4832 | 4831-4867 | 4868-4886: 1.9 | 1.96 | 1.82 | 1.88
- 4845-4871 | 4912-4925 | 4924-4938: 0.1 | 1.75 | 1.88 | 1.93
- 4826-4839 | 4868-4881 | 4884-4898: 0.4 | 1.95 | 1.86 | 1.91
